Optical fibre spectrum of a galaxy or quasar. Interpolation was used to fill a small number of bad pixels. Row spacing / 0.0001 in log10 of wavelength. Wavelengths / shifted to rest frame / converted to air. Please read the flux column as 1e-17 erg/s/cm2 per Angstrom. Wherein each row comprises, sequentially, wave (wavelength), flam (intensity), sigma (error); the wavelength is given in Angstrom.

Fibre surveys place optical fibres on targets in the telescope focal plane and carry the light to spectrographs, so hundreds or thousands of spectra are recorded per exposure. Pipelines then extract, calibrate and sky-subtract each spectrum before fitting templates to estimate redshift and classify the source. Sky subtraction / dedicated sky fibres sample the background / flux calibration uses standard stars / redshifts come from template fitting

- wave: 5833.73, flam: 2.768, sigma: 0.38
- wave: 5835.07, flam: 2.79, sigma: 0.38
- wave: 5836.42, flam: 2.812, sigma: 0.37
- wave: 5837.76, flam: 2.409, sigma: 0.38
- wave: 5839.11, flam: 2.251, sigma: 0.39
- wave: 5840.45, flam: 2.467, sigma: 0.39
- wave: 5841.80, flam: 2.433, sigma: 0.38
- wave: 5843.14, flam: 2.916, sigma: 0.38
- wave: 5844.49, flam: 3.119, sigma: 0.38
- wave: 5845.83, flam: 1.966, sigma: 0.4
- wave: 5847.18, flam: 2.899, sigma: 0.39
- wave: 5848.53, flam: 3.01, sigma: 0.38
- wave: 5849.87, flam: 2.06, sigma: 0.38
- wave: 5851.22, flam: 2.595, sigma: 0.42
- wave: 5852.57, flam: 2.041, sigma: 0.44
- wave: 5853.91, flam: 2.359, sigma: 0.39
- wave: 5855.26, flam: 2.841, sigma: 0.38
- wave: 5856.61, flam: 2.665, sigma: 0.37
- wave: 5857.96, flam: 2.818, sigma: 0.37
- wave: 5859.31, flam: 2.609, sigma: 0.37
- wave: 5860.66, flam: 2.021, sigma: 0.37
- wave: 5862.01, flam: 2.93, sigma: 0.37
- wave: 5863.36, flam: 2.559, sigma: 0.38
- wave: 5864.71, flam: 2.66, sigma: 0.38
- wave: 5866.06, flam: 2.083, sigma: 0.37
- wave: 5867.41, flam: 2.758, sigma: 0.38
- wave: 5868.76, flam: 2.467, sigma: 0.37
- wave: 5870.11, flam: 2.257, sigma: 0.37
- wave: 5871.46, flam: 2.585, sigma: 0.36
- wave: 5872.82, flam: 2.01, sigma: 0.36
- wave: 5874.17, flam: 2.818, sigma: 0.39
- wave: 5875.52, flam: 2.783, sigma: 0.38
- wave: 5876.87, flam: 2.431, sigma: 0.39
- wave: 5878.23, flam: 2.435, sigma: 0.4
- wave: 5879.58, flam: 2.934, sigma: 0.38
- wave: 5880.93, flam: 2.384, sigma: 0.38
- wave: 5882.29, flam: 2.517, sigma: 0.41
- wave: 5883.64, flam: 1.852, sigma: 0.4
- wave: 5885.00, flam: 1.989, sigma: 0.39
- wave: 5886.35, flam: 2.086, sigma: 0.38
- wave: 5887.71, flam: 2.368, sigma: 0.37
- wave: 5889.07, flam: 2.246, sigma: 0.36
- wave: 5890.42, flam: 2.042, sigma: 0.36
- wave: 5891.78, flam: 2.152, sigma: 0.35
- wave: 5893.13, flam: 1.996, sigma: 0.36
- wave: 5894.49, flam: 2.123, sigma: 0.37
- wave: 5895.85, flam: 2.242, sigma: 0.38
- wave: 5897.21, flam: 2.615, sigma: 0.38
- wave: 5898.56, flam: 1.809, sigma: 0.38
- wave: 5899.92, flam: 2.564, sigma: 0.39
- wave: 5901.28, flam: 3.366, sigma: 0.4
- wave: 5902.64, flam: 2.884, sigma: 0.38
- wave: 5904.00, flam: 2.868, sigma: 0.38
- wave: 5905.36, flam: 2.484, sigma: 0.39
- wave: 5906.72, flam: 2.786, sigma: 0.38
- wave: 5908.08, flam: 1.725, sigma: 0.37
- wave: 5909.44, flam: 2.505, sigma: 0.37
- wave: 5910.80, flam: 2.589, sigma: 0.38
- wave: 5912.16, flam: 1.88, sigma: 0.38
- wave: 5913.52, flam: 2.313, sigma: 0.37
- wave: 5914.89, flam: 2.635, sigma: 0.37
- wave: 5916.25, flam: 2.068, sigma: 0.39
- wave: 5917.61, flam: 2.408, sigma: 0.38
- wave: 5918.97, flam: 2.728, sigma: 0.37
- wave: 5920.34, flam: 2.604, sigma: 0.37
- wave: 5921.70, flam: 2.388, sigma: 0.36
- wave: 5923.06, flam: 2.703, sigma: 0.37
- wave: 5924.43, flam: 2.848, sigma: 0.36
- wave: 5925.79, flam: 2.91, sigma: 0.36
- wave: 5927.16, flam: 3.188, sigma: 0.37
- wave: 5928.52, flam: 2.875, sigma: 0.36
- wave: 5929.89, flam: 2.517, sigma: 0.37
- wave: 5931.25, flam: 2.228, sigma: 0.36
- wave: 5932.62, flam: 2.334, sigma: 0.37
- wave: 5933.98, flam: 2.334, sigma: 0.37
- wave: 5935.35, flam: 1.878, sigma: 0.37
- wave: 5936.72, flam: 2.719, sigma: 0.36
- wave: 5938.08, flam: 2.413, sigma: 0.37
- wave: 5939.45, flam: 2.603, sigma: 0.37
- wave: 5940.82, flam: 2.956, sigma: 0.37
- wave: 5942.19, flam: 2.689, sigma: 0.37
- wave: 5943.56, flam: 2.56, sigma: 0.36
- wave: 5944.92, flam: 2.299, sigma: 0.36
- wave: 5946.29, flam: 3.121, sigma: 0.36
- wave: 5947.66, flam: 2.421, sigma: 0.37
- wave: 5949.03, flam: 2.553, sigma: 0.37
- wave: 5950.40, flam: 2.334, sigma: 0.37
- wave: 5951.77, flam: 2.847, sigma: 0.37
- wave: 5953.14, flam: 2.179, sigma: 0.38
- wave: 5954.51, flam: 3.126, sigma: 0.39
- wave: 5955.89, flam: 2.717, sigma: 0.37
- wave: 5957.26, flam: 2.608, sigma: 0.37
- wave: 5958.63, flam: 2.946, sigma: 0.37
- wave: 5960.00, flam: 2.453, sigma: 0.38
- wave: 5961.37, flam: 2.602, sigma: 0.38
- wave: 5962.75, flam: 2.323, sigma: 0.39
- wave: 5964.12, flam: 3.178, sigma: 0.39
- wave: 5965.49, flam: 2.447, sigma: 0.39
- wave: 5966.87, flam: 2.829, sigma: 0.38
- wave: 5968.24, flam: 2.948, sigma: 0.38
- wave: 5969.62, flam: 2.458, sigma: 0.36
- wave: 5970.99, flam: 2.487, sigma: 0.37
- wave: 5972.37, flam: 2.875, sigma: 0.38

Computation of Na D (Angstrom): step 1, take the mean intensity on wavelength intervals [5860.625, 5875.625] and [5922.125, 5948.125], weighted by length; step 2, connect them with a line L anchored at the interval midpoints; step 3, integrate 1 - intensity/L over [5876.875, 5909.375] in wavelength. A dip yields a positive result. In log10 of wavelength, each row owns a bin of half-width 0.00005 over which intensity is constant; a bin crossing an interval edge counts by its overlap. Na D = 2.2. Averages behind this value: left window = 2.5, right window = 2.61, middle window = 2.37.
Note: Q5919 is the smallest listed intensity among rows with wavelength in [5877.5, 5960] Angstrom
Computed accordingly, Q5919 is 1.725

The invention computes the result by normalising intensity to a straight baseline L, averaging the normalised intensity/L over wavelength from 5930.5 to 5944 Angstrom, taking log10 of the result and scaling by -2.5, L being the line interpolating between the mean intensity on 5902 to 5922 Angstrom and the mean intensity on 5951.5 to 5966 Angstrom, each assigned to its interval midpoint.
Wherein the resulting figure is 0.045 mag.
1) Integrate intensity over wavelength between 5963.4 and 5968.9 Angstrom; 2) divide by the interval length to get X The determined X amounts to 2.85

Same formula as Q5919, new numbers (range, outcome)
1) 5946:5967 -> 2.179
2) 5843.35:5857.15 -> 1.966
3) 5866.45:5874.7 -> 2.01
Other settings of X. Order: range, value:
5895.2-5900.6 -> 2.31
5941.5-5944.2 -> 2.62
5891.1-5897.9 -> 2.23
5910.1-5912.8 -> 2.24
